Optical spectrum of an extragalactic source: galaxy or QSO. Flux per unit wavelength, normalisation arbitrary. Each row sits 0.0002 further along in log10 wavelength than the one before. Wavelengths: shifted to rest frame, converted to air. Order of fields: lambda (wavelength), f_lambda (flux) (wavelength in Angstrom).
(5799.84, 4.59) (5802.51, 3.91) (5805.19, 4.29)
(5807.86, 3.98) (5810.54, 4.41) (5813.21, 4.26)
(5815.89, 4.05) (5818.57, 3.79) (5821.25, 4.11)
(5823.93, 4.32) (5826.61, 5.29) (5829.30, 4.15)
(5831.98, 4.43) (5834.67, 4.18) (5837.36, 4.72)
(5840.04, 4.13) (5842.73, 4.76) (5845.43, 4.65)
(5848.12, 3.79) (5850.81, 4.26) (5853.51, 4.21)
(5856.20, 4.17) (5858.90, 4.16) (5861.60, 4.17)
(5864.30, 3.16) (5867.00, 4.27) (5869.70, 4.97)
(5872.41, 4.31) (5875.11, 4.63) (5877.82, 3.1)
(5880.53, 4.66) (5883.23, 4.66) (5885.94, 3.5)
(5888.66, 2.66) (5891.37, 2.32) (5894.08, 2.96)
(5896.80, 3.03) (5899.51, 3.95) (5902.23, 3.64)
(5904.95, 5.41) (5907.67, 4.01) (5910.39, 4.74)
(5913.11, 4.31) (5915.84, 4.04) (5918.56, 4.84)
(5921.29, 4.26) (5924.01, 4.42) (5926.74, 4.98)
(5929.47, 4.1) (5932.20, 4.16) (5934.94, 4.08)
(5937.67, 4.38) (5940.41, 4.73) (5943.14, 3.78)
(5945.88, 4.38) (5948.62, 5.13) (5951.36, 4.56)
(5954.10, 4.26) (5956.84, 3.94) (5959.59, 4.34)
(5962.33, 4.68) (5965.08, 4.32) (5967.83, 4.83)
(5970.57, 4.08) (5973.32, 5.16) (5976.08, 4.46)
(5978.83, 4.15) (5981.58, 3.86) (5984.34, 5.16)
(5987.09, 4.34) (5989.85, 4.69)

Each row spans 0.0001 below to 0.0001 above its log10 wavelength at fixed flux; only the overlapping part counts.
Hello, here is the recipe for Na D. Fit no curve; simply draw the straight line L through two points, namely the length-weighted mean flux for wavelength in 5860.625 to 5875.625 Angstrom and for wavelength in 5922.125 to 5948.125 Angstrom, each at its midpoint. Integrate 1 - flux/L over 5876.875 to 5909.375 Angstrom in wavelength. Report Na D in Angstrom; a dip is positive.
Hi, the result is 4.59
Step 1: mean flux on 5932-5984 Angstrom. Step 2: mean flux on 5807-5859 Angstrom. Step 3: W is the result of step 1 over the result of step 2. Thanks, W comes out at 1.0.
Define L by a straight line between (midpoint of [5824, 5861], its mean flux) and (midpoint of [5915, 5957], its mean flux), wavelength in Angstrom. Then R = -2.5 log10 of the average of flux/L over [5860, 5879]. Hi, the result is 0.07 mag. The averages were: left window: 4.37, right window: 4.39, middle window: 4.1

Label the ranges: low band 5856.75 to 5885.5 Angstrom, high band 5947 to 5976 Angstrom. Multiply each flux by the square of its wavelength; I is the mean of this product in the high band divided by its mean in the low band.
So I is 1.11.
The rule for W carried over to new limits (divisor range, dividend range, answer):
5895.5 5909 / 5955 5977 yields 1.11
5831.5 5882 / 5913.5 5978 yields 1.04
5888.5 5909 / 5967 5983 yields 1.24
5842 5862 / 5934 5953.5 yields 1.04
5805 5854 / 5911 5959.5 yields 1.02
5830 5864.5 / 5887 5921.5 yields 0.90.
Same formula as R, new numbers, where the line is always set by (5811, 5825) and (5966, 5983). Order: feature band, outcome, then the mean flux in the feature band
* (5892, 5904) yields 0.25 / 3.4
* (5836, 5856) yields -0.04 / 4.35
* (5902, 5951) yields -0.03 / 4.43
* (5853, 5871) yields 0.01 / 4.16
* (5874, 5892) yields 0.15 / 3.69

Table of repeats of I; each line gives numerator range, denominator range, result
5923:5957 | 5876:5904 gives 1.28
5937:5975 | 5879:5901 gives 1.32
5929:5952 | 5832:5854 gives 1.04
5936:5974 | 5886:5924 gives 1.17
